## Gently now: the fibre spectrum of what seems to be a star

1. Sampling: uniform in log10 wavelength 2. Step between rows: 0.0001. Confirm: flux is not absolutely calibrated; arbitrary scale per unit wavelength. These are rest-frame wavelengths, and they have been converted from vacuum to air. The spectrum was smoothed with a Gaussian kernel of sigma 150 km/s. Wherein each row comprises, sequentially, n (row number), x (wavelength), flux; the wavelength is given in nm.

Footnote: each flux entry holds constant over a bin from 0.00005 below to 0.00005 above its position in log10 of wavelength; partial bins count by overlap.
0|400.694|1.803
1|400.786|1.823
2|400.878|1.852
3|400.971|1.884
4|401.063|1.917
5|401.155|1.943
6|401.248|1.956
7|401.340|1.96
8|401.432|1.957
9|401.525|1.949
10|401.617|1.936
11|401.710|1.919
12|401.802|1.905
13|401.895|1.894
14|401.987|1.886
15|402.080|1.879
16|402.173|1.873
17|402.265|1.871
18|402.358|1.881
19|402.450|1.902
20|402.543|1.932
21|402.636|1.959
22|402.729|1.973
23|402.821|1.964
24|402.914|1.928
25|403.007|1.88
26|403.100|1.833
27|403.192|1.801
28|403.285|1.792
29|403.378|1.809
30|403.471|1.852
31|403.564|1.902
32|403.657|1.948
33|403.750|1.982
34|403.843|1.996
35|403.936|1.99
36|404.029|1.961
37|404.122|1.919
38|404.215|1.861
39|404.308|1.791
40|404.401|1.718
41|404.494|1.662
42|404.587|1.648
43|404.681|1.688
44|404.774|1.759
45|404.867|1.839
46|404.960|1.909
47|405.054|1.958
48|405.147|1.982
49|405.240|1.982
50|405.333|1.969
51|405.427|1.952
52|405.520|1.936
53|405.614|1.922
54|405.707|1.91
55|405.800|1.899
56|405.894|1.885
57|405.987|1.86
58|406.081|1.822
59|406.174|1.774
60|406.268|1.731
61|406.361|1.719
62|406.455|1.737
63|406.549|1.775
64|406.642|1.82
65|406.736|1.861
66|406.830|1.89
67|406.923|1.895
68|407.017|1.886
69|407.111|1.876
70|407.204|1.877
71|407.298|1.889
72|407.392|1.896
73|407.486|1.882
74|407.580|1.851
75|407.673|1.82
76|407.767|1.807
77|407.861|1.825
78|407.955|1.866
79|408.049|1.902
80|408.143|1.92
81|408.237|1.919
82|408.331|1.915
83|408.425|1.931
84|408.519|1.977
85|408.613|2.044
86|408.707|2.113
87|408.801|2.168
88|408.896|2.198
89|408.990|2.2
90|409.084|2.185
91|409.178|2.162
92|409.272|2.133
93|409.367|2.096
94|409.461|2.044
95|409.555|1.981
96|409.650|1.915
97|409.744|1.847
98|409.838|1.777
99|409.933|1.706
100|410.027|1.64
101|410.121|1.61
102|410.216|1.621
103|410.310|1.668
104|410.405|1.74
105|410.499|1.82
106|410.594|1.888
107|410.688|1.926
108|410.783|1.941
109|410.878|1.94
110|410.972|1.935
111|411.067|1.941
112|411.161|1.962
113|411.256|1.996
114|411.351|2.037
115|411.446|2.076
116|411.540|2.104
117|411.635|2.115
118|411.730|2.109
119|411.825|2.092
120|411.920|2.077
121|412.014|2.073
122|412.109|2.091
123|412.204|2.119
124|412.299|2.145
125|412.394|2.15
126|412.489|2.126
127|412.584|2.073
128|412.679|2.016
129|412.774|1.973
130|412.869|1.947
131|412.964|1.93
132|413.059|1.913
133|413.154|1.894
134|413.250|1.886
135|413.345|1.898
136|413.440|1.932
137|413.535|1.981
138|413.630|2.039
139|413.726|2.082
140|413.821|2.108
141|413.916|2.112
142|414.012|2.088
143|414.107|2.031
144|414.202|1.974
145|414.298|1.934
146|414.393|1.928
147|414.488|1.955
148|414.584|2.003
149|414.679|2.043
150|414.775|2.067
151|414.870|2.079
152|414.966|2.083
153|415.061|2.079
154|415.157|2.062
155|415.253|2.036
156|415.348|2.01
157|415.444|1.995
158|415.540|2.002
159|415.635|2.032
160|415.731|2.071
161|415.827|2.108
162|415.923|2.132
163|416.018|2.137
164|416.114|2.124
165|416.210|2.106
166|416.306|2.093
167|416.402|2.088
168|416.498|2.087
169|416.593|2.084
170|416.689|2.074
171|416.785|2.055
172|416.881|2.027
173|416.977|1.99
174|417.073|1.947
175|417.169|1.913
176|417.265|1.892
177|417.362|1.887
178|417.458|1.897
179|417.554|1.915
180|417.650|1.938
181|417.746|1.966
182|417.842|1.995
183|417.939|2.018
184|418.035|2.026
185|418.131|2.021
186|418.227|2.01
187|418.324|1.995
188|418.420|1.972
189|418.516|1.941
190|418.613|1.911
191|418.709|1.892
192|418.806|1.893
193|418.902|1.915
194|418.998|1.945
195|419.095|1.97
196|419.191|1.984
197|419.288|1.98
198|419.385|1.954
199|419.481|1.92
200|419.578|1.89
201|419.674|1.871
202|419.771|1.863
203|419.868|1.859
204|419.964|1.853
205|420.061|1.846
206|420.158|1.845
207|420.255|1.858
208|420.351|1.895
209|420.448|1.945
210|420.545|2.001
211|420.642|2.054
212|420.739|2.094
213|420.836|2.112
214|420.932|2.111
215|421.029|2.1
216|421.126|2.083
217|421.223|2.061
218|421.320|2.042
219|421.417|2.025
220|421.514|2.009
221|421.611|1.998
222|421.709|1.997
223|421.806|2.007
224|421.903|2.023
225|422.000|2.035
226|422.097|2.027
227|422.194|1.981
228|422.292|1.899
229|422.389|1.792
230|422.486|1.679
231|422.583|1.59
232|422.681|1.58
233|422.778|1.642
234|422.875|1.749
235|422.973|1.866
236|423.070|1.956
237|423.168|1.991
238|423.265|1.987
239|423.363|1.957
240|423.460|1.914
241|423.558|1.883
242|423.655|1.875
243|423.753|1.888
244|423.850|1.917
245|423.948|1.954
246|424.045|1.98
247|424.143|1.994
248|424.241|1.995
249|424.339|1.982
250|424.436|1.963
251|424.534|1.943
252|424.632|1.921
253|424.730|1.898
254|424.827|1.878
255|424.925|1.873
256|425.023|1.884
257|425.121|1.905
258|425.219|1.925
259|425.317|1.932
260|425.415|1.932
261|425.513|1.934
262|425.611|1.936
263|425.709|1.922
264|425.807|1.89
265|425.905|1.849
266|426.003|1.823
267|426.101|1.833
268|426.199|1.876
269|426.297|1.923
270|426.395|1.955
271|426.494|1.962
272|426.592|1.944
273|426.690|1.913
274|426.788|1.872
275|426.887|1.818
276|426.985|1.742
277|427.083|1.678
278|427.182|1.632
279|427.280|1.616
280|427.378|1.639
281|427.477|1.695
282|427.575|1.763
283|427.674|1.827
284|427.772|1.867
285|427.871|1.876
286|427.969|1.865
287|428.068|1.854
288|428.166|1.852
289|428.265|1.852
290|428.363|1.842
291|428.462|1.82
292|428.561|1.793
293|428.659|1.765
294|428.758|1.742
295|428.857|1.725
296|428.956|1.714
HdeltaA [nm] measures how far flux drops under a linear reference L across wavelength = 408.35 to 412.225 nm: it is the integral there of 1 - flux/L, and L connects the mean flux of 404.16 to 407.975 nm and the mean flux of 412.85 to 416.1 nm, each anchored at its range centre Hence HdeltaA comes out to -0.09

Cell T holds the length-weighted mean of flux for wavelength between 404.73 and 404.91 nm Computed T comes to 1.8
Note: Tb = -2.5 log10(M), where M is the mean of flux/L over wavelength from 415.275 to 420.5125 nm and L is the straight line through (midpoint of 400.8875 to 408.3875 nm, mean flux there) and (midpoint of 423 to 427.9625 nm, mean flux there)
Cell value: -0.05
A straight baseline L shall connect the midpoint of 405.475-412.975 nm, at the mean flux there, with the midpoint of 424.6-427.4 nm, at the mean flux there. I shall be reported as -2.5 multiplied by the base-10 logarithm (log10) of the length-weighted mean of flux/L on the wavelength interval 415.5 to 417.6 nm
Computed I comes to -0.07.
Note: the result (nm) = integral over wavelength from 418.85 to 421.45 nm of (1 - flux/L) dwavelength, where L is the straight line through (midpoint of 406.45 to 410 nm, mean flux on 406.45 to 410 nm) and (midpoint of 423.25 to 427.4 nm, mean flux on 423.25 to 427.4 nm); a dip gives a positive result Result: -0.09 nm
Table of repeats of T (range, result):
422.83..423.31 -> 1.91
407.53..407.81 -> 1.83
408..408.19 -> 1.91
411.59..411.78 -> 2.11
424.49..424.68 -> 1.93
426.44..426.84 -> 1.92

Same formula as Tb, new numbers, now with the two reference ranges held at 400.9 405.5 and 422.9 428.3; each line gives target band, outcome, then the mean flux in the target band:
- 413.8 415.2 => -0.083 mag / 2.04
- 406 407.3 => 0.038 mag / 1.82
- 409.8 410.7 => 0.093 mag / 1.73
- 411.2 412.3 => -0.107 mag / 2.08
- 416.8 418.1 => -0.042 mag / 1.96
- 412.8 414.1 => -0.057 mag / 1.99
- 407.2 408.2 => 0.013 mag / 1.87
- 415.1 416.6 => -0.103 mag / 2.07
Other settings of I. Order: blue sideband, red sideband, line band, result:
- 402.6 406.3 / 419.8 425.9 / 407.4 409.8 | -0.06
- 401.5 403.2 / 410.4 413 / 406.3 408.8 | 0.05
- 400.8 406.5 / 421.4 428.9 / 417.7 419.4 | -0.05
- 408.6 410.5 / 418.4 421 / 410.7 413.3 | -0.05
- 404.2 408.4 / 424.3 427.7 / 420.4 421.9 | -0.10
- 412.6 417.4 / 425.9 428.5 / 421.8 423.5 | 0.02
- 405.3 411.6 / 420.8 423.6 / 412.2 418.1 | -0.05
